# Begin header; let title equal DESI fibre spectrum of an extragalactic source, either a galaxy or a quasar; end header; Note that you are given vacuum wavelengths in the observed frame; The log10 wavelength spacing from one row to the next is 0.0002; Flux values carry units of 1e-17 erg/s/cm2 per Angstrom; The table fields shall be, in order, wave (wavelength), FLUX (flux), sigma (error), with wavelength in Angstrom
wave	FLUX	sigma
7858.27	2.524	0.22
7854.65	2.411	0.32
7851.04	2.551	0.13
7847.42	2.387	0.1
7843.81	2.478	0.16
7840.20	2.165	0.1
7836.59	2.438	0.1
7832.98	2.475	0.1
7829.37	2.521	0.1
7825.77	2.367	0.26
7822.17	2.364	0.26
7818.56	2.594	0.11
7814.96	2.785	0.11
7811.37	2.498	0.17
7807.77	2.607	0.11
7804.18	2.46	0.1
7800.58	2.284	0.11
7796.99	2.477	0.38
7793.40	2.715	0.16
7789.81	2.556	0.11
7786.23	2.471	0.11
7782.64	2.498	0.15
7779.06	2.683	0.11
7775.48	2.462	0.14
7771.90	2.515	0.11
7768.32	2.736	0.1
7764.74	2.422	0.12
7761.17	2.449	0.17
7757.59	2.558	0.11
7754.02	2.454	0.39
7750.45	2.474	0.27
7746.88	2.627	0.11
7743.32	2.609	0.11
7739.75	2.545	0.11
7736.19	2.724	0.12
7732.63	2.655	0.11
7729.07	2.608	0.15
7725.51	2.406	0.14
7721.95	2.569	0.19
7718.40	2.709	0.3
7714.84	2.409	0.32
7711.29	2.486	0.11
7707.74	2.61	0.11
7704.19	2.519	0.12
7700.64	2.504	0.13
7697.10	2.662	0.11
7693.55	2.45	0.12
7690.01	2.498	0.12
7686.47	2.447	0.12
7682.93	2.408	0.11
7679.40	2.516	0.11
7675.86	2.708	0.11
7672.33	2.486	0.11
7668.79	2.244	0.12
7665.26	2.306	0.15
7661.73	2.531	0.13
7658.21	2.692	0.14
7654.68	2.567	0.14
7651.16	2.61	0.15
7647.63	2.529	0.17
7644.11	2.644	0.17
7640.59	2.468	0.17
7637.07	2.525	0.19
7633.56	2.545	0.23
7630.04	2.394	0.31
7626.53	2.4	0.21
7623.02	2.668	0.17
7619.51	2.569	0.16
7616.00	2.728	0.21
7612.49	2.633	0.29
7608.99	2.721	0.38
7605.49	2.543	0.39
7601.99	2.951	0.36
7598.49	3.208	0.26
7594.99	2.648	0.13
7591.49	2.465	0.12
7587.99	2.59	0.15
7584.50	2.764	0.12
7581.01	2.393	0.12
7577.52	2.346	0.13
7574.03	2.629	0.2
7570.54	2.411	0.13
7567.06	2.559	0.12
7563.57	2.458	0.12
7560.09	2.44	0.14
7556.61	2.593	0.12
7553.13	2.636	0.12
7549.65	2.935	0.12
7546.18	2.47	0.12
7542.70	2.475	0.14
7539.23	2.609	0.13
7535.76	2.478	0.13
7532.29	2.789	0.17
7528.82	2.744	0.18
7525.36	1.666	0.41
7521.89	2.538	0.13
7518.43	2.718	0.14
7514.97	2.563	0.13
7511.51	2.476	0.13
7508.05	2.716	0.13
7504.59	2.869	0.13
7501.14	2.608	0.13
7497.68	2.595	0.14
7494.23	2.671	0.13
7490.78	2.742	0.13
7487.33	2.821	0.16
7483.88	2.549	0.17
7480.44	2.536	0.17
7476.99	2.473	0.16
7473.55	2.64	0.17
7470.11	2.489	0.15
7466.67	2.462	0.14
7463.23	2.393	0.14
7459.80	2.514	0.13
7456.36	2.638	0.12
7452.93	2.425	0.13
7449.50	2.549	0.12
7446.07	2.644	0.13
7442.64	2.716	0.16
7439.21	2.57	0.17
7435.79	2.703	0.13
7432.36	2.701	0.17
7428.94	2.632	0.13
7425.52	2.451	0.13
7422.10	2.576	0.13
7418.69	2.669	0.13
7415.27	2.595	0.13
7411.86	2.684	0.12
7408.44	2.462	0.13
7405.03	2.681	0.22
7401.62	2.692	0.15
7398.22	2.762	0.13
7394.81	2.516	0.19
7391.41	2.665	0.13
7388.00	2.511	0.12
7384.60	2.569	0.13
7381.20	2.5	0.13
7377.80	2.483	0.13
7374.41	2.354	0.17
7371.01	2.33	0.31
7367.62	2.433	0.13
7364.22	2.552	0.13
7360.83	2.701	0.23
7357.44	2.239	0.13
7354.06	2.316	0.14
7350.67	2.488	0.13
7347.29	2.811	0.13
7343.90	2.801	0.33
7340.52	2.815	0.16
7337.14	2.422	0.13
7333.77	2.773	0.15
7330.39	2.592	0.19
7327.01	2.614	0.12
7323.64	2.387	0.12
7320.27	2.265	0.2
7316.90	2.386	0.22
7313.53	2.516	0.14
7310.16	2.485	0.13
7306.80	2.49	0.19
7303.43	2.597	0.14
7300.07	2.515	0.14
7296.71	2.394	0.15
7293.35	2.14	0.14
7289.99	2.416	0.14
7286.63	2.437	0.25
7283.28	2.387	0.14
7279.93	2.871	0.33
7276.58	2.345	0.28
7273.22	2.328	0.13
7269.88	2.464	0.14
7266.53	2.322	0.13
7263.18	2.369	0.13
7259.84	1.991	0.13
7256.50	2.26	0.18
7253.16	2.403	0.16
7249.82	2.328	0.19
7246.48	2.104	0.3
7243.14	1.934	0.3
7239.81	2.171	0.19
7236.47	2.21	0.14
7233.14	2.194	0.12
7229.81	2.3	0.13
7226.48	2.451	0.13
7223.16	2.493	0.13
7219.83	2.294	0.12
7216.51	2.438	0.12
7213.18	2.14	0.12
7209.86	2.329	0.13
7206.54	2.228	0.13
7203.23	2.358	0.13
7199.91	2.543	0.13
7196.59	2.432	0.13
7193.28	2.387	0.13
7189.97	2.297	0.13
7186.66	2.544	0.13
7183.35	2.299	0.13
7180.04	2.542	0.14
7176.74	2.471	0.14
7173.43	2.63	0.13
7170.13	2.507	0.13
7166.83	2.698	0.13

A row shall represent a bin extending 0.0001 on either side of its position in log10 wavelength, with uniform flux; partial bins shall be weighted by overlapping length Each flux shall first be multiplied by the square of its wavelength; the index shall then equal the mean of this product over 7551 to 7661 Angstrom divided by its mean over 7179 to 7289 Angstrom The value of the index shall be 1.2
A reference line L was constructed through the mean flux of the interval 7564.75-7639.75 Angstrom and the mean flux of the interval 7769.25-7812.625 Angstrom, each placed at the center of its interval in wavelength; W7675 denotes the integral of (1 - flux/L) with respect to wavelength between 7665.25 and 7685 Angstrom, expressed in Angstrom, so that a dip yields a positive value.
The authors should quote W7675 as 0.9 Angstrom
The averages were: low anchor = 2.6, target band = 2.46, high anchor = 2.52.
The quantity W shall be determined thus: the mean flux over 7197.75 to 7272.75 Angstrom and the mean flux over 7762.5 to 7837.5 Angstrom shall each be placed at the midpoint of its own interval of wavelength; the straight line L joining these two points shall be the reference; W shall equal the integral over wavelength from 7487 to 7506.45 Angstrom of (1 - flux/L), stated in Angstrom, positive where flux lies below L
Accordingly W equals -2.5 Angstrom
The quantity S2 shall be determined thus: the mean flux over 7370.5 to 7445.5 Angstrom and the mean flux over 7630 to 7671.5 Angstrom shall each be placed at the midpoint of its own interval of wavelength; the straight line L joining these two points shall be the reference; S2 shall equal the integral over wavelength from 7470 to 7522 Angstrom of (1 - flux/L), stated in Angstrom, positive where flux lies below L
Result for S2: -1.5 Angstrom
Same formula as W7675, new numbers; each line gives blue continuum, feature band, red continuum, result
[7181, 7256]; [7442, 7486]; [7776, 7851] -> -2.8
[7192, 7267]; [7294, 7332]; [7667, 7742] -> -2.2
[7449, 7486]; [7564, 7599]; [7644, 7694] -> -0.9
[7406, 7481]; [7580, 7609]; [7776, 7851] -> -1.9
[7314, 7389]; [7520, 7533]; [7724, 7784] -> 0.6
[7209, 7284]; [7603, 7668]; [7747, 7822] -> -2.3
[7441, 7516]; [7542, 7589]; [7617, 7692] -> 0.1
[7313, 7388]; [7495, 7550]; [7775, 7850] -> -1.4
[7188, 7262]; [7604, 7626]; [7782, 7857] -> -2.0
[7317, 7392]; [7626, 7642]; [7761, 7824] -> 0.4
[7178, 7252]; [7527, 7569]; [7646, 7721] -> -2.3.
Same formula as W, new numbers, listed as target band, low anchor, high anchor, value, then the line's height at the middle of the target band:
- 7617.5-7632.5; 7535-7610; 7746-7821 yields 0.44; 2.59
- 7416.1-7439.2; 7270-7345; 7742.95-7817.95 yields -1.01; 2.51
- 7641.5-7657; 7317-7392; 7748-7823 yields -0.35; 2.53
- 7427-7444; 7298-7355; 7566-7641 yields -0.61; 2.57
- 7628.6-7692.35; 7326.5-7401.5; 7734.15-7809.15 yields 0.95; 2.54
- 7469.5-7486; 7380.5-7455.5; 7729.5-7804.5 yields 0.30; 2.59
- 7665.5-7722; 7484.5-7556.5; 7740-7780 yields 1.15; 2.56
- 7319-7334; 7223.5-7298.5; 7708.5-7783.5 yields -1.04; 2.35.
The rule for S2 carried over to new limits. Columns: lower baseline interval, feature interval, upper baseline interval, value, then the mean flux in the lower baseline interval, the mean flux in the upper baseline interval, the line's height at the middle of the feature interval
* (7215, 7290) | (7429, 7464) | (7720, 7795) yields -2.6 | 2.32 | 2.56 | 2.41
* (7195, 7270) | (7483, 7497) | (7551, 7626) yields -1.0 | 2.29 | 2.62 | 2.53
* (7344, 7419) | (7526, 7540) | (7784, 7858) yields -0.3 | 2.55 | 2.48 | 2.53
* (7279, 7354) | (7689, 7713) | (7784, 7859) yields -0.4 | 2.52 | 2.48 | 2.49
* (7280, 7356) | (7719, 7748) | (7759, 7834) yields -0.9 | 2.51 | 2.52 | 2.52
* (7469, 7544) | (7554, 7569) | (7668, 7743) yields 0.3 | 2.58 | 2.54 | 2.57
